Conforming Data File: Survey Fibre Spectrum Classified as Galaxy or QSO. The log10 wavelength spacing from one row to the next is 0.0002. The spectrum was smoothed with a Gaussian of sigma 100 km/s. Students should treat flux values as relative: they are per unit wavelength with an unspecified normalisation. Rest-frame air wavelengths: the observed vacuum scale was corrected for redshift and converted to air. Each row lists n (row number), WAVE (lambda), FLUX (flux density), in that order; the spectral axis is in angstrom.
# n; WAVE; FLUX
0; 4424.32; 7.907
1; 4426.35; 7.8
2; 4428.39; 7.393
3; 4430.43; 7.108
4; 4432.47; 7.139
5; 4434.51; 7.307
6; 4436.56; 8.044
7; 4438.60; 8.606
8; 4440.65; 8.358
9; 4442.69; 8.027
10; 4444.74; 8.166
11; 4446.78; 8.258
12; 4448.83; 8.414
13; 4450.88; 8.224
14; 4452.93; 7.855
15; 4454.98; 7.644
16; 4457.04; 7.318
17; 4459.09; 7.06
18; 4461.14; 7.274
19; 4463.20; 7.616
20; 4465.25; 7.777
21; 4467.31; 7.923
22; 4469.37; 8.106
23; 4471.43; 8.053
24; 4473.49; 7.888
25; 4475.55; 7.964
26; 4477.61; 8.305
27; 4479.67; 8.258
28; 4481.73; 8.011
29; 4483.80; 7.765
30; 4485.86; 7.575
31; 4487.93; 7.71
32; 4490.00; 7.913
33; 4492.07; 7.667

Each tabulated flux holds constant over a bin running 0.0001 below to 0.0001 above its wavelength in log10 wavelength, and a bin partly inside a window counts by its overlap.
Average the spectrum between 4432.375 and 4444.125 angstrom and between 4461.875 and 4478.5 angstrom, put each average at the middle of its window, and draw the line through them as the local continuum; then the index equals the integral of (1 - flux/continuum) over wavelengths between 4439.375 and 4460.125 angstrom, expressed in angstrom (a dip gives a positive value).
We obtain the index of 0.07 angstrom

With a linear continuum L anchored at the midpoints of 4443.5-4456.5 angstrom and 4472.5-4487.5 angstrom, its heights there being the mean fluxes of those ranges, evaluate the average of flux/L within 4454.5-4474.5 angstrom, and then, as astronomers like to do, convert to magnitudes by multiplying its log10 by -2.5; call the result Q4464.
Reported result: 0.05 mag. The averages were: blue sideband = 8.06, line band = 7.66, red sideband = 7.96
